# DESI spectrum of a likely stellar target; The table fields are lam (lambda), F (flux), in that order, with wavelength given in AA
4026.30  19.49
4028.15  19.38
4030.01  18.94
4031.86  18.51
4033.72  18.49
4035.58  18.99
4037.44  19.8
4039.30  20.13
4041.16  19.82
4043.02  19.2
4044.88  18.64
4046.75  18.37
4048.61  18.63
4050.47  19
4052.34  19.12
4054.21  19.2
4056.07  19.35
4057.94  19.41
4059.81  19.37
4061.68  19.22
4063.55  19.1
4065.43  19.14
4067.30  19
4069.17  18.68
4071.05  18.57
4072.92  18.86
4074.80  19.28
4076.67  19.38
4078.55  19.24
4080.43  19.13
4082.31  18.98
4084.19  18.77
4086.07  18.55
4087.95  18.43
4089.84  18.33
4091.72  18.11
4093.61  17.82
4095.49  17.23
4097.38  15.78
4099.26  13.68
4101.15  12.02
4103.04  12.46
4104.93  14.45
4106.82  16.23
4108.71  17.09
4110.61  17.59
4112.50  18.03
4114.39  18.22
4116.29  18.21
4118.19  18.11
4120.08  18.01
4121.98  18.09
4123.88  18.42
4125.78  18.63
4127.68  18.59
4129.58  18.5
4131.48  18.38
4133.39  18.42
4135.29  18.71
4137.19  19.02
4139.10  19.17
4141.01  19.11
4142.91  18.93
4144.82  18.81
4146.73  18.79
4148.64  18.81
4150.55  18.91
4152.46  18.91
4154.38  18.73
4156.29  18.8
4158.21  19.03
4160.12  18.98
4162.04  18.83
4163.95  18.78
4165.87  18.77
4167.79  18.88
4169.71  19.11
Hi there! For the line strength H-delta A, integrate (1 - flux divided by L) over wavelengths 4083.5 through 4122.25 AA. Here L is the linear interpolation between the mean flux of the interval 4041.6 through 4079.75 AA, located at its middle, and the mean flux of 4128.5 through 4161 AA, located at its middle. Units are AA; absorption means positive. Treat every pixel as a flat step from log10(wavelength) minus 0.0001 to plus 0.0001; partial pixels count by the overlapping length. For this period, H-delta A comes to 4.2 AA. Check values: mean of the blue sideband 19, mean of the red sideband 18.8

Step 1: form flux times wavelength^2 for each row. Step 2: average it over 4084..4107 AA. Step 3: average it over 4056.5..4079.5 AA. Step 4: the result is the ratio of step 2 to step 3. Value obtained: 0.86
